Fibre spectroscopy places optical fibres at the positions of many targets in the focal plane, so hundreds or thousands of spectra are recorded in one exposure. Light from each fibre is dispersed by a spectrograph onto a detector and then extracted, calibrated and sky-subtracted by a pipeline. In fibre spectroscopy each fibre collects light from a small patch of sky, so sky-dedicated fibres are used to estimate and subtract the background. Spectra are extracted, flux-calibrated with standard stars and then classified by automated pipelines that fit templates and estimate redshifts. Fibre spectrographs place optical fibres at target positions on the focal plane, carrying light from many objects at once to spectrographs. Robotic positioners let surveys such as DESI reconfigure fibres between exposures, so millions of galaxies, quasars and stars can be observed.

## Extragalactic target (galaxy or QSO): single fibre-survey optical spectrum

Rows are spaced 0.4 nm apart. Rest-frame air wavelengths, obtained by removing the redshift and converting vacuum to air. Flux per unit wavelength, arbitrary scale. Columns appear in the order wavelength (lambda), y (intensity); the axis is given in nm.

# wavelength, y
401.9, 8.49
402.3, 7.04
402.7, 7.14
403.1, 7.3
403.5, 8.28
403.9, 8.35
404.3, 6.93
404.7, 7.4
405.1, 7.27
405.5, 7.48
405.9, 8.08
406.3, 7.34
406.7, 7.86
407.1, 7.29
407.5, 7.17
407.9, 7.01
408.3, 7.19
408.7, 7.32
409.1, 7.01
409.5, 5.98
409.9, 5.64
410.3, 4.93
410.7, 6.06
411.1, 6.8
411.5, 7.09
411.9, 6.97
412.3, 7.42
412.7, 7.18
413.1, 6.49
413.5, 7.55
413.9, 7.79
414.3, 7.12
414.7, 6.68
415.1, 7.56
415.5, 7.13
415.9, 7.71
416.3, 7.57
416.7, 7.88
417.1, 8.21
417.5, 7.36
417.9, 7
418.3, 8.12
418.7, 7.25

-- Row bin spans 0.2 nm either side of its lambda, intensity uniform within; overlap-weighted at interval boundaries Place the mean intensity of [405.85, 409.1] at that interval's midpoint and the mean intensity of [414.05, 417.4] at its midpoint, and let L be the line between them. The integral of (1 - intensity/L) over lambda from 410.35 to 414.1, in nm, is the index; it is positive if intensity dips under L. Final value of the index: 0.24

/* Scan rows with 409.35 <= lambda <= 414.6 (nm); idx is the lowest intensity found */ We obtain 4.93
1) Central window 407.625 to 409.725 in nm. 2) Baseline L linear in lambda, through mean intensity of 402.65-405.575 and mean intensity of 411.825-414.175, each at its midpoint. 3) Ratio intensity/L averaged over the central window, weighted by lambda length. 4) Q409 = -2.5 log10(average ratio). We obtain 0.075 mag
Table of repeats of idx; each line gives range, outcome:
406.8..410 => 5.64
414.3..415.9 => 6.68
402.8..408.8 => 6.93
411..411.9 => 6.8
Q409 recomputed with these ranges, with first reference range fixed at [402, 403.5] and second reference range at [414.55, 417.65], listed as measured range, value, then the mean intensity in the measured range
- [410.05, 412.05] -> 0.18 mag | 6.34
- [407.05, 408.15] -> 0.05 mag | 7.14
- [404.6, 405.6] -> 0.01 mag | 7.37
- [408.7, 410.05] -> 0.17 mag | 6.4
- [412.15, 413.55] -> 0.06 mag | 7.11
